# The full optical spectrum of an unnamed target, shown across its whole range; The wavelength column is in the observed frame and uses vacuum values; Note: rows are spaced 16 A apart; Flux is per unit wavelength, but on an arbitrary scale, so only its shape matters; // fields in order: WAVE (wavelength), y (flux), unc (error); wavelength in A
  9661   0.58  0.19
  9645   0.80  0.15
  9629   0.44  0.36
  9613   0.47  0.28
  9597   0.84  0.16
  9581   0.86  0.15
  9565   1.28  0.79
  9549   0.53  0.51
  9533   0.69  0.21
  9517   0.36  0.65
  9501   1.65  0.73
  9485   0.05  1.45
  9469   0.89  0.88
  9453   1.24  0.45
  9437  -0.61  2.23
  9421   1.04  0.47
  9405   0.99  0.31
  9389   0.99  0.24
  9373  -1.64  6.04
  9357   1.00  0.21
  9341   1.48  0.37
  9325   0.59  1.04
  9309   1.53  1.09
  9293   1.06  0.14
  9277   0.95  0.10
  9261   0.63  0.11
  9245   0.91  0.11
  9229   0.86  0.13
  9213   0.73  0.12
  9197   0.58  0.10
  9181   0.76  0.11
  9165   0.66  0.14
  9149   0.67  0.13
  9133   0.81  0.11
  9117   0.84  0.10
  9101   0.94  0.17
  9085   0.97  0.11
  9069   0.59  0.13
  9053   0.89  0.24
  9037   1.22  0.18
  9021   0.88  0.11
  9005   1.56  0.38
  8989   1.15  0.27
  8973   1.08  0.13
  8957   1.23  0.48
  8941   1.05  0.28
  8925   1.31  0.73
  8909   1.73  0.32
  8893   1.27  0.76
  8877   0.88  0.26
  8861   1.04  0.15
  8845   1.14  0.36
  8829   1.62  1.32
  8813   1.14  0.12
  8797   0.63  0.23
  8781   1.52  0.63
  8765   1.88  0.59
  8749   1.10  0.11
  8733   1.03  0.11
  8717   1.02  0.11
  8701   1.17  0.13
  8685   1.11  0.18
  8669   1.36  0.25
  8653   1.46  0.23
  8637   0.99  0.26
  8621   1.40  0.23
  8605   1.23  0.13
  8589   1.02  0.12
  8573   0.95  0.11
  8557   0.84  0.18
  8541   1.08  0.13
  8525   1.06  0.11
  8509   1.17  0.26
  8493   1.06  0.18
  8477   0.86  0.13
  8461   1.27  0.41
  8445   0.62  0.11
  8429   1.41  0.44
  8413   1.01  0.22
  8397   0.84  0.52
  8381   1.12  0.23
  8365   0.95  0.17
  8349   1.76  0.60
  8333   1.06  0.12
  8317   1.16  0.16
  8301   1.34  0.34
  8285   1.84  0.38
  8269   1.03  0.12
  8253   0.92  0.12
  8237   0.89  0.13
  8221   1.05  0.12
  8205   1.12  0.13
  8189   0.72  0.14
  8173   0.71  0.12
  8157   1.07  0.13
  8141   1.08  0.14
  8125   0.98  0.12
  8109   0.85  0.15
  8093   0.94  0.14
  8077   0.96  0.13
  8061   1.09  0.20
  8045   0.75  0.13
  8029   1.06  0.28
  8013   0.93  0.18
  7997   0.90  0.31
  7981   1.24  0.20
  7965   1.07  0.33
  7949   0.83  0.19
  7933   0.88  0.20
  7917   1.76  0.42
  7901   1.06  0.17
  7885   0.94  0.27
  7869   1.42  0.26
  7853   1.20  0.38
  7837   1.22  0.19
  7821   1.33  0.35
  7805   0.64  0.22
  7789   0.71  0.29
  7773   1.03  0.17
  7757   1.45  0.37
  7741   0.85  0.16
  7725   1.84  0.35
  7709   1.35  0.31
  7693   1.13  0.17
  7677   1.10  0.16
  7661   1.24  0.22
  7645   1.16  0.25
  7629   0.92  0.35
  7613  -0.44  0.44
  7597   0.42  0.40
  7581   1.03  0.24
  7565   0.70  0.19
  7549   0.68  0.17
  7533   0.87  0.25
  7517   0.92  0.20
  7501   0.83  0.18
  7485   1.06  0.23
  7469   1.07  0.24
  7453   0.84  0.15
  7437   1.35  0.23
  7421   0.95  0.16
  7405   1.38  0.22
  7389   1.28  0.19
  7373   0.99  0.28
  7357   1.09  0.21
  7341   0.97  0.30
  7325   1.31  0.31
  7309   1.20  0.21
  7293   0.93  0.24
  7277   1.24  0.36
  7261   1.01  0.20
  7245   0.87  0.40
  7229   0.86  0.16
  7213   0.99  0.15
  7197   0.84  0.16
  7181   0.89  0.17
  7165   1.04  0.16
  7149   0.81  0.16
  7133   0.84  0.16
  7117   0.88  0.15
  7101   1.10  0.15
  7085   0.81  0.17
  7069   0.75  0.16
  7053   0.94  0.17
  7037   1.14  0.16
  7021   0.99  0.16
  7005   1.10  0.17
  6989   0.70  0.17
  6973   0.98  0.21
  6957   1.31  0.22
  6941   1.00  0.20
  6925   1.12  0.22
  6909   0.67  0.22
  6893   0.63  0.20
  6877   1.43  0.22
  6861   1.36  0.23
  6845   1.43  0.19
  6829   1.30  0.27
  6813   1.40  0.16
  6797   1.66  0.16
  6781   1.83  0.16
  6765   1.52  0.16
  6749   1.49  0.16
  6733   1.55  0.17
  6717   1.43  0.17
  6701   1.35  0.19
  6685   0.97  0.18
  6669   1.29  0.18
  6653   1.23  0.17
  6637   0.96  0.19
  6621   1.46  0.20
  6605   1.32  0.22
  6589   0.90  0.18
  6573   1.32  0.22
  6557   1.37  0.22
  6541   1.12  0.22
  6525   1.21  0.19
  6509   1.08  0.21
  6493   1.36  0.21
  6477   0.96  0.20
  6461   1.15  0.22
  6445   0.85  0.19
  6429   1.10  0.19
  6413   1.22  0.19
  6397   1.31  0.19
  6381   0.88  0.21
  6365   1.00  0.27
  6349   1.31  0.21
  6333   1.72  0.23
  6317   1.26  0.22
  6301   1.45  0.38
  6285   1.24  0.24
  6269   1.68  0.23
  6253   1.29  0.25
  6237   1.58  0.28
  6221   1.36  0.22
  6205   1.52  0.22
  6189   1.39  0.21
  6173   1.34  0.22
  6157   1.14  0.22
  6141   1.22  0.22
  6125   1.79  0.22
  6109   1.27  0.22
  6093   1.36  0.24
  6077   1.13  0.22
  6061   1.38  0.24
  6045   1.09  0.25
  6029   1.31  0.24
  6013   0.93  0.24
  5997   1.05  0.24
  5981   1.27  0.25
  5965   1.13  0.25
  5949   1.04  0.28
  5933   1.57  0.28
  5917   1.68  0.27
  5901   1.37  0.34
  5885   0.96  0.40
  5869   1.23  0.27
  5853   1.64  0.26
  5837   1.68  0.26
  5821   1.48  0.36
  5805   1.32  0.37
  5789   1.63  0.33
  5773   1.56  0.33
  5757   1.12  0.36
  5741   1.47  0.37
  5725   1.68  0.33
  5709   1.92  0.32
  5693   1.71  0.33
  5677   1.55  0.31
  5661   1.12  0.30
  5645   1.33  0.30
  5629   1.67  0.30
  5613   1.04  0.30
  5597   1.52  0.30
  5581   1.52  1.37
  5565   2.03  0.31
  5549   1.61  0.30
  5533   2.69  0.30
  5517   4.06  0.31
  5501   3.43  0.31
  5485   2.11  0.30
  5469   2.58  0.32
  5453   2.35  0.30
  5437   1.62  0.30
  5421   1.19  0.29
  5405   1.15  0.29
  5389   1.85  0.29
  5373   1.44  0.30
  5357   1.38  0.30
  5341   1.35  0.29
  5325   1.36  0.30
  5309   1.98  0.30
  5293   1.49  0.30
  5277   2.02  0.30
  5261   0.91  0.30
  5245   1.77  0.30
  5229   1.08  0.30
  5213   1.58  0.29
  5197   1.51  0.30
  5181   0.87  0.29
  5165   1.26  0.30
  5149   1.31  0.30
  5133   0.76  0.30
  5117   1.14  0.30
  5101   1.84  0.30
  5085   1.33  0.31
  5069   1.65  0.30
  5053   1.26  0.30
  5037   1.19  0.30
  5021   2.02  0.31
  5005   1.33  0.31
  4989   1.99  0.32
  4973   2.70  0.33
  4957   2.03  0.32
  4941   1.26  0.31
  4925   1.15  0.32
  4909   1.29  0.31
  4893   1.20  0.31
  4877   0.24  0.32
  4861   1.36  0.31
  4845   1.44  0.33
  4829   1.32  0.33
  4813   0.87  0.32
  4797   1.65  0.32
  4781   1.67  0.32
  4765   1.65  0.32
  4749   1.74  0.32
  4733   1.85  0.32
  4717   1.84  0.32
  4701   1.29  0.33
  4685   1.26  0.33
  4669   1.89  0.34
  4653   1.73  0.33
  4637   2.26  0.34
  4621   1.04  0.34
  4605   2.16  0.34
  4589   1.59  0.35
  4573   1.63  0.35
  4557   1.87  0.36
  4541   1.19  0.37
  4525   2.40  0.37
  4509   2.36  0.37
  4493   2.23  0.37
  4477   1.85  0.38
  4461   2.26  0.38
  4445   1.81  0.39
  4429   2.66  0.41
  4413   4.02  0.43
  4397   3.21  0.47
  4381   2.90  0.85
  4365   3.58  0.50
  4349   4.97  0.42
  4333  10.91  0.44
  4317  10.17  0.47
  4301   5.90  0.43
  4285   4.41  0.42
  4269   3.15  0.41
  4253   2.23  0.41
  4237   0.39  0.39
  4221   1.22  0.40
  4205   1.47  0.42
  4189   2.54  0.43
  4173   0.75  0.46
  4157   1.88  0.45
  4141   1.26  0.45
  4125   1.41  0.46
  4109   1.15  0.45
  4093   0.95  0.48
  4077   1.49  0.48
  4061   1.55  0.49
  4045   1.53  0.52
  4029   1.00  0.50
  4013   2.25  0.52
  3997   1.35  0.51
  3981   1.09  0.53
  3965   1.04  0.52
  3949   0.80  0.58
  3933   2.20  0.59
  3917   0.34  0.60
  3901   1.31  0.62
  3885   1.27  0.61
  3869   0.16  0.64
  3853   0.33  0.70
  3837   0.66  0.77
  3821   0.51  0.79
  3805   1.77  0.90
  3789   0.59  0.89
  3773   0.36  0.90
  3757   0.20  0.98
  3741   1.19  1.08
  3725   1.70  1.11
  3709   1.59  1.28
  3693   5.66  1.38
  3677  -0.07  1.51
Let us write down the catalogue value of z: 2.55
